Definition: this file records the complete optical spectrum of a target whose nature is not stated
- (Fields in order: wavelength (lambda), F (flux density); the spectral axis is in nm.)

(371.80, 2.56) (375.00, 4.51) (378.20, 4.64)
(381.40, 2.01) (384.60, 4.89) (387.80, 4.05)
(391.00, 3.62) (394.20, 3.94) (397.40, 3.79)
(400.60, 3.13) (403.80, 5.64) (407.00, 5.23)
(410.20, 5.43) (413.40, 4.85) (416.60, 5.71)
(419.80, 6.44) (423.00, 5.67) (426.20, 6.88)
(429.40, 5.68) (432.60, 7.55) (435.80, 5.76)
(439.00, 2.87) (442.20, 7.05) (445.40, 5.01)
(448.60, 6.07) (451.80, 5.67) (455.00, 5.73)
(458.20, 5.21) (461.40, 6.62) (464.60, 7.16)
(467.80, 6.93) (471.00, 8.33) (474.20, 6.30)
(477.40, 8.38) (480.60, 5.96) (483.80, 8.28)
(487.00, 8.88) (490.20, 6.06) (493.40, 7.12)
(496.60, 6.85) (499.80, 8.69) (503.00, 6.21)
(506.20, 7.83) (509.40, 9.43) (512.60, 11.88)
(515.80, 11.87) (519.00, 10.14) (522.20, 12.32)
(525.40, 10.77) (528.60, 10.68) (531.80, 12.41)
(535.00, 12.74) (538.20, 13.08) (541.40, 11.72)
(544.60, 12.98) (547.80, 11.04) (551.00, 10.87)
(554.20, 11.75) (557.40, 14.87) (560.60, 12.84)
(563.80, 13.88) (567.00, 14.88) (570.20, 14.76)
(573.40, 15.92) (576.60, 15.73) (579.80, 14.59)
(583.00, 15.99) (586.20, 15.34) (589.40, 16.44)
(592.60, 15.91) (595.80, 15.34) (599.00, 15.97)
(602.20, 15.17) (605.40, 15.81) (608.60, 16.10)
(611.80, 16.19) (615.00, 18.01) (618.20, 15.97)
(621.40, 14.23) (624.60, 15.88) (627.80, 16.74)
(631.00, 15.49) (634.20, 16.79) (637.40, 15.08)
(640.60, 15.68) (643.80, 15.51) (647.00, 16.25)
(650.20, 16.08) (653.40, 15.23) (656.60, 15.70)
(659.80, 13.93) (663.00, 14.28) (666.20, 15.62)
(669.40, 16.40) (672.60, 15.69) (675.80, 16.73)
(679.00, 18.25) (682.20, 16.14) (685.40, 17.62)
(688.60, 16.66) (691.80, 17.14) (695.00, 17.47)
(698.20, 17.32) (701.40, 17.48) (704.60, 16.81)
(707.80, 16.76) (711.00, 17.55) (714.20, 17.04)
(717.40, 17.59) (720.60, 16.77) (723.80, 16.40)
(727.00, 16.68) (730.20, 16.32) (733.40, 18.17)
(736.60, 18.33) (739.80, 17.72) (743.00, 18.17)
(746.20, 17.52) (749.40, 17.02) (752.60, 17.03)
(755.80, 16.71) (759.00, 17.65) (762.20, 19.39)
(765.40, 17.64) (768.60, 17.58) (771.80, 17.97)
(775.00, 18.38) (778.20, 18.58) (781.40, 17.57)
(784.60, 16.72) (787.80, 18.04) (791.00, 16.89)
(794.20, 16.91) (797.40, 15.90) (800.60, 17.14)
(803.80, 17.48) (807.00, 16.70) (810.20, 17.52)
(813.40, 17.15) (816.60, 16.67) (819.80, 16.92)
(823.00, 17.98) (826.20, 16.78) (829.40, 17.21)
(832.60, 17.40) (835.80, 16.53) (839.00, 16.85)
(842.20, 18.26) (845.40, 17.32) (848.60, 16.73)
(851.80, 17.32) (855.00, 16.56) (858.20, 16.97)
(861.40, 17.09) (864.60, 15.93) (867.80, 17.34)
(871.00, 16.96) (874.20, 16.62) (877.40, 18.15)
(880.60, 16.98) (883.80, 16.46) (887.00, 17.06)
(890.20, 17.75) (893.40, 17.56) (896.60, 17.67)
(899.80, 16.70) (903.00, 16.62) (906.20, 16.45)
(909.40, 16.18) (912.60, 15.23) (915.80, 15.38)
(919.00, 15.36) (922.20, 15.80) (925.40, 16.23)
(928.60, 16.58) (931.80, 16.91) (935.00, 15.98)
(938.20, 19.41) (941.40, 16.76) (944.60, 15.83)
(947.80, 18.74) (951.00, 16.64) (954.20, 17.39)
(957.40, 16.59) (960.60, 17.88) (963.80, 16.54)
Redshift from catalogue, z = 0.28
